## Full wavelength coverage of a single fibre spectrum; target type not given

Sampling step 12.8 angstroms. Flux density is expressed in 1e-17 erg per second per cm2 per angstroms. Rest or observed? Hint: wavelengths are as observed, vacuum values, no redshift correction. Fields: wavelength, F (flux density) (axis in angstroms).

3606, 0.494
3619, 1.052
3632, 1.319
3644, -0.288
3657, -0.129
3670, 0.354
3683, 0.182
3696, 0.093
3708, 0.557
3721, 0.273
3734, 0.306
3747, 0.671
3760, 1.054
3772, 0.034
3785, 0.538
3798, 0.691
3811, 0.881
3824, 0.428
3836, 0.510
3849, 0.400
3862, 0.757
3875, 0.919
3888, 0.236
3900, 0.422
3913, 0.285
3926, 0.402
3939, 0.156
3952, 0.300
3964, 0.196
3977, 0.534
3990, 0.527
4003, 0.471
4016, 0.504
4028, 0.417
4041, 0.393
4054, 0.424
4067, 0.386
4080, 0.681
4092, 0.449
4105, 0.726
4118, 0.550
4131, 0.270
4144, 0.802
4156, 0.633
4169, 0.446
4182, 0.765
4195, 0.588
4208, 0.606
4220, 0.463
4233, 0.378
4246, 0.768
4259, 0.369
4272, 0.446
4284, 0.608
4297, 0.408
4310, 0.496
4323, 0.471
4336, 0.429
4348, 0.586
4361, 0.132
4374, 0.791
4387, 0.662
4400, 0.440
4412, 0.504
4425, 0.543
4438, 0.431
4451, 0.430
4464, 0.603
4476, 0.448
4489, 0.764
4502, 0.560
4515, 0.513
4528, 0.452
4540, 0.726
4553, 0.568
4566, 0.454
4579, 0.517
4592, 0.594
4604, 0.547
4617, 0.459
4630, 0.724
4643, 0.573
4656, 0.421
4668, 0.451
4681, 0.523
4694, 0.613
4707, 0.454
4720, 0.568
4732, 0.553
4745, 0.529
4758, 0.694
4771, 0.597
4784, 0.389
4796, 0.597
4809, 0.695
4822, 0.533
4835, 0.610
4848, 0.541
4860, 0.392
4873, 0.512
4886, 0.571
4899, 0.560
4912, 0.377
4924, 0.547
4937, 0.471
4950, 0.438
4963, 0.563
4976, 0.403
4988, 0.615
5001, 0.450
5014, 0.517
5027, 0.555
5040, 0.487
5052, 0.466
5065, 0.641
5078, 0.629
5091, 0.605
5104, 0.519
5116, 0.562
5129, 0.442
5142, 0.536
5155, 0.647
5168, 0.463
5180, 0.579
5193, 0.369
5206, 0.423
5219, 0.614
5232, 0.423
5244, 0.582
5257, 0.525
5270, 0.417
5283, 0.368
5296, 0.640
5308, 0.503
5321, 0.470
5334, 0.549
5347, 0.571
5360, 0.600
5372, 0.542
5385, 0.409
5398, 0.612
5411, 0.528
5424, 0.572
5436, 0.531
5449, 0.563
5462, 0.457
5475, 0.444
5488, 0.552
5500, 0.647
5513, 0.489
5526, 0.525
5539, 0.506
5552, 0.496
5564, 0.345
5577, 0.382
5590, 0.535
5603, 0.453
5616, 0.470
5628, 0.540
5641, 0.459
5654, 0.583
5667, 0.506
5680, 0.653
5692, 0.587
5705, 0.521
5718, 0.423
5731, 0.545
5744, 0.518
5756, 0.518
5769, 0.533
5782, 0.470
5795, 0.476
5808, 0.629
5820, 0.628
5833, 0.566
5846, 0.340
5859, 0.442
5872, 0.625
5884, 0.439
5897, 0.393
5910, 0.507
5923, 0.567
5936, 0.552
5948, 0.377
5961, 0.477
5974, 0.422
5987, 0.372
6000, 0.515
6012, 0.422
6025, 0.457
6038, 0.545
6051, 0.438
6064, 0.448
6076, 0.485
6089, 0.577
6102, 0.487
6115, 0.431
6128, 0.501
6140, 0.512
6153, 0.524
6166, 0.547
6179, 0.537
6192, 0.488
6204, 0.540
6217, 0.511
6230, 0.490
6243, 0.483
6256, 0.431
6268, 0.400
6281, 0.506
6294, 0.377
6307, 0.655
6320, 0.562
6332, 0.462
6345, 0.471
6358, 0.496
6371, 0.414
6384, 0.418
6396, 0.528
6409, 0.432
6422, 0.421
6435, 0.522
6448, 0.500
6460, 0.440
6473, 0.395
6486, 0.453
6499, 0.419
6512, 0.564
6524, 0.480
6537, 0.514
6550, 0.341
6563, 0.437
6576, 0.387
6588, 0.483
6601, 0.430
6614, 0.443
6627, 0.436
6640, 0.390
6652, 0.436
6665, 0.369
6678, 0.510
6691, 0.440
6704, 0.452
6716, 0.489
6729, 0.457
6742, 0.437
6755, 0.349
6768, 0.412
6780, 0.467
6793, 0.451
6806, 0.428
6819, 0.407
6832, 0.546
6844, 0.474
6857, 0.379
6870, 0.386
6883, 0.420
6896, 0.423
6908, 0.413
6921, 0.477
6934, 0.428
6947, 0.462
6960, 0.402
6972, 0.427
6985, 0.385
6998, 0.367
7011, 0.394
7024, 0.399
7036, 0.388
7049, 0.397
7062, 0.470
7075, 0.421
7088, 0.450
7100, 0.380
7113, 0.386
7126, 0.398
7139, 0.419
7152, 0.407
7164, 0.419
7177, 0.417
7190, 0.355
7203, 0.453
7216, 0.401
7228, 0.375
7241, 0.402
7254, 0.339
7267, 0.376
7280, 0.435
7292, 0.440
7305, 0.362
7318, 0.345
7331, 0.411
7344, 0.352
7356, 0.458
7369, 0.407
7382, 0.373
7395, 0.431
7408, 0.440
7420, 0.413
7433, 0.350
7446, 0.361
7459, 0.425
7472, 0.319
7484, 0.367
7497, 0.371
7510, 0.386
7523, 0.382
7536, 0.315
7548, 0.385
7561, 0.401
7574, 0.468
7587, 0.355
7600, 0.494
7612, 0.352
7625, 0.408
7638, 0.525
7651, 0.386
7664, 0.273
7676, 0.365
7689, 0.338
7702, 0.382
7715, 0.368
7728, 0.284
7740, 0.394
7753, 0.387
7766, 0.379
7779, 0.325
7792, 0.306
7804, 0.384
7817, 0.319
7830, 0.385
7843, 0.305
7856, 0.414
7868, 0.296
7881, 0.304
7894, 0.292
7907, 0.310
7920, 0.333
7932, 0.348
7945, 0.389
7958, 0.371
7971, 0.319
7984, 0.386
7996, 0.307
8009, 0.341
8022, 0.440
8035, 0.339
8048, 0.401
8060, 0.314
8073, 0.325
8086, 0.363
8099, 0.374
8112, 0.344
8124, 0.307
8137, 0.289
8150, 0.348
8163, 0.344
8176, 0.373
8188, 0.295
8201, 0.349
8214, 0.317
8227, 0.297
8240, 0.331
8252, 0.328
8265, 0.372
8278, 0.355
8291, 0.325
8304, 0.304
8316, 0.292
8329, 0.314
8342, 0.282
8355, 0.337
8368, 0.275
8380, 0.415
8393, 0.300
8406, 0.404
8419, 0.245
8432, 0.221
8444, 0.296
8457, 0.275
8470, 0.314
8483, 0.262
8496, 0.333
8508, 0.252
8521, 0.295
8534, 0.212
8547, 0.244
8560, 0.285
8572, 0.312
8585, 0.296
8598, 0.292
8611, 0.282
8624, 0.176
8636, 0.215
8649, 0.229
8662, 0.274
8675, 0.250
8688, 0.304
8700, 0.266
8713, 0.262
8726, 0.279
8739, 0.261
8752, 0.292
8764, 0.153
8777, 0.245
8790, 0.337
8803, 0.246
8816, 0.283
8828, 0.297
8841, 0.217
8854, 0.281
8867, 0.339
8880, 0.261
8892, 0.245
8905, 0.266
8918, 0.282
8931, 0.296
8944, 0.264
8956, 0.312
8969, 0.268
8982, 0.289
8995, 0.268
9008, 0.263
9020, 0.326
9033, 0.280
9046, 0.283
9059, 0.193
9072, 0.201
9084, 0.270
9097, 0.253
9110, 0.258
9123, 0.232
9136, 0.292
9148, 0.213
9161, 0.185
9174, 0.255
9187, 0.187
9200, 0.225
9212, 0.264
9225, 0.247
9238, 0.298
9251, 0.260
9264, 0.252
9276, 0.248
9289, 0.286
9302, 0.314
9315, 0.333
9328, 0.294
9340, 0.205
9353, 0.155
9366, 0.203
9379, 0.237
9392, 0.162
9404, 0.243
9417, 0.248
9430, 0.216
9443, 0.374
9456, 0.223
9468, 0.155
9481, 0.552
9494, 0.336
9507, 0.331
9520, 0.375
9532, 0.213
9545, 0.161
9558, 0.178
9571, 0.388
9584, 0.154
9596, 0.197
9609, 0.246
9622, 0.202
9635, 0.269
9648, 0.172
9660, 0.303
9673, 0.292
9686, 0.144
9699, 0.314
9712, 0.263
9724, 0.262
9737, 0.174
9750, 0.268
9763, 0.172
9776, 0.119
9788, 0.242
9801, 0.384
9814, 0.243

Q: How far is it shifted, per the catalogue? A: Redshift -0.001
